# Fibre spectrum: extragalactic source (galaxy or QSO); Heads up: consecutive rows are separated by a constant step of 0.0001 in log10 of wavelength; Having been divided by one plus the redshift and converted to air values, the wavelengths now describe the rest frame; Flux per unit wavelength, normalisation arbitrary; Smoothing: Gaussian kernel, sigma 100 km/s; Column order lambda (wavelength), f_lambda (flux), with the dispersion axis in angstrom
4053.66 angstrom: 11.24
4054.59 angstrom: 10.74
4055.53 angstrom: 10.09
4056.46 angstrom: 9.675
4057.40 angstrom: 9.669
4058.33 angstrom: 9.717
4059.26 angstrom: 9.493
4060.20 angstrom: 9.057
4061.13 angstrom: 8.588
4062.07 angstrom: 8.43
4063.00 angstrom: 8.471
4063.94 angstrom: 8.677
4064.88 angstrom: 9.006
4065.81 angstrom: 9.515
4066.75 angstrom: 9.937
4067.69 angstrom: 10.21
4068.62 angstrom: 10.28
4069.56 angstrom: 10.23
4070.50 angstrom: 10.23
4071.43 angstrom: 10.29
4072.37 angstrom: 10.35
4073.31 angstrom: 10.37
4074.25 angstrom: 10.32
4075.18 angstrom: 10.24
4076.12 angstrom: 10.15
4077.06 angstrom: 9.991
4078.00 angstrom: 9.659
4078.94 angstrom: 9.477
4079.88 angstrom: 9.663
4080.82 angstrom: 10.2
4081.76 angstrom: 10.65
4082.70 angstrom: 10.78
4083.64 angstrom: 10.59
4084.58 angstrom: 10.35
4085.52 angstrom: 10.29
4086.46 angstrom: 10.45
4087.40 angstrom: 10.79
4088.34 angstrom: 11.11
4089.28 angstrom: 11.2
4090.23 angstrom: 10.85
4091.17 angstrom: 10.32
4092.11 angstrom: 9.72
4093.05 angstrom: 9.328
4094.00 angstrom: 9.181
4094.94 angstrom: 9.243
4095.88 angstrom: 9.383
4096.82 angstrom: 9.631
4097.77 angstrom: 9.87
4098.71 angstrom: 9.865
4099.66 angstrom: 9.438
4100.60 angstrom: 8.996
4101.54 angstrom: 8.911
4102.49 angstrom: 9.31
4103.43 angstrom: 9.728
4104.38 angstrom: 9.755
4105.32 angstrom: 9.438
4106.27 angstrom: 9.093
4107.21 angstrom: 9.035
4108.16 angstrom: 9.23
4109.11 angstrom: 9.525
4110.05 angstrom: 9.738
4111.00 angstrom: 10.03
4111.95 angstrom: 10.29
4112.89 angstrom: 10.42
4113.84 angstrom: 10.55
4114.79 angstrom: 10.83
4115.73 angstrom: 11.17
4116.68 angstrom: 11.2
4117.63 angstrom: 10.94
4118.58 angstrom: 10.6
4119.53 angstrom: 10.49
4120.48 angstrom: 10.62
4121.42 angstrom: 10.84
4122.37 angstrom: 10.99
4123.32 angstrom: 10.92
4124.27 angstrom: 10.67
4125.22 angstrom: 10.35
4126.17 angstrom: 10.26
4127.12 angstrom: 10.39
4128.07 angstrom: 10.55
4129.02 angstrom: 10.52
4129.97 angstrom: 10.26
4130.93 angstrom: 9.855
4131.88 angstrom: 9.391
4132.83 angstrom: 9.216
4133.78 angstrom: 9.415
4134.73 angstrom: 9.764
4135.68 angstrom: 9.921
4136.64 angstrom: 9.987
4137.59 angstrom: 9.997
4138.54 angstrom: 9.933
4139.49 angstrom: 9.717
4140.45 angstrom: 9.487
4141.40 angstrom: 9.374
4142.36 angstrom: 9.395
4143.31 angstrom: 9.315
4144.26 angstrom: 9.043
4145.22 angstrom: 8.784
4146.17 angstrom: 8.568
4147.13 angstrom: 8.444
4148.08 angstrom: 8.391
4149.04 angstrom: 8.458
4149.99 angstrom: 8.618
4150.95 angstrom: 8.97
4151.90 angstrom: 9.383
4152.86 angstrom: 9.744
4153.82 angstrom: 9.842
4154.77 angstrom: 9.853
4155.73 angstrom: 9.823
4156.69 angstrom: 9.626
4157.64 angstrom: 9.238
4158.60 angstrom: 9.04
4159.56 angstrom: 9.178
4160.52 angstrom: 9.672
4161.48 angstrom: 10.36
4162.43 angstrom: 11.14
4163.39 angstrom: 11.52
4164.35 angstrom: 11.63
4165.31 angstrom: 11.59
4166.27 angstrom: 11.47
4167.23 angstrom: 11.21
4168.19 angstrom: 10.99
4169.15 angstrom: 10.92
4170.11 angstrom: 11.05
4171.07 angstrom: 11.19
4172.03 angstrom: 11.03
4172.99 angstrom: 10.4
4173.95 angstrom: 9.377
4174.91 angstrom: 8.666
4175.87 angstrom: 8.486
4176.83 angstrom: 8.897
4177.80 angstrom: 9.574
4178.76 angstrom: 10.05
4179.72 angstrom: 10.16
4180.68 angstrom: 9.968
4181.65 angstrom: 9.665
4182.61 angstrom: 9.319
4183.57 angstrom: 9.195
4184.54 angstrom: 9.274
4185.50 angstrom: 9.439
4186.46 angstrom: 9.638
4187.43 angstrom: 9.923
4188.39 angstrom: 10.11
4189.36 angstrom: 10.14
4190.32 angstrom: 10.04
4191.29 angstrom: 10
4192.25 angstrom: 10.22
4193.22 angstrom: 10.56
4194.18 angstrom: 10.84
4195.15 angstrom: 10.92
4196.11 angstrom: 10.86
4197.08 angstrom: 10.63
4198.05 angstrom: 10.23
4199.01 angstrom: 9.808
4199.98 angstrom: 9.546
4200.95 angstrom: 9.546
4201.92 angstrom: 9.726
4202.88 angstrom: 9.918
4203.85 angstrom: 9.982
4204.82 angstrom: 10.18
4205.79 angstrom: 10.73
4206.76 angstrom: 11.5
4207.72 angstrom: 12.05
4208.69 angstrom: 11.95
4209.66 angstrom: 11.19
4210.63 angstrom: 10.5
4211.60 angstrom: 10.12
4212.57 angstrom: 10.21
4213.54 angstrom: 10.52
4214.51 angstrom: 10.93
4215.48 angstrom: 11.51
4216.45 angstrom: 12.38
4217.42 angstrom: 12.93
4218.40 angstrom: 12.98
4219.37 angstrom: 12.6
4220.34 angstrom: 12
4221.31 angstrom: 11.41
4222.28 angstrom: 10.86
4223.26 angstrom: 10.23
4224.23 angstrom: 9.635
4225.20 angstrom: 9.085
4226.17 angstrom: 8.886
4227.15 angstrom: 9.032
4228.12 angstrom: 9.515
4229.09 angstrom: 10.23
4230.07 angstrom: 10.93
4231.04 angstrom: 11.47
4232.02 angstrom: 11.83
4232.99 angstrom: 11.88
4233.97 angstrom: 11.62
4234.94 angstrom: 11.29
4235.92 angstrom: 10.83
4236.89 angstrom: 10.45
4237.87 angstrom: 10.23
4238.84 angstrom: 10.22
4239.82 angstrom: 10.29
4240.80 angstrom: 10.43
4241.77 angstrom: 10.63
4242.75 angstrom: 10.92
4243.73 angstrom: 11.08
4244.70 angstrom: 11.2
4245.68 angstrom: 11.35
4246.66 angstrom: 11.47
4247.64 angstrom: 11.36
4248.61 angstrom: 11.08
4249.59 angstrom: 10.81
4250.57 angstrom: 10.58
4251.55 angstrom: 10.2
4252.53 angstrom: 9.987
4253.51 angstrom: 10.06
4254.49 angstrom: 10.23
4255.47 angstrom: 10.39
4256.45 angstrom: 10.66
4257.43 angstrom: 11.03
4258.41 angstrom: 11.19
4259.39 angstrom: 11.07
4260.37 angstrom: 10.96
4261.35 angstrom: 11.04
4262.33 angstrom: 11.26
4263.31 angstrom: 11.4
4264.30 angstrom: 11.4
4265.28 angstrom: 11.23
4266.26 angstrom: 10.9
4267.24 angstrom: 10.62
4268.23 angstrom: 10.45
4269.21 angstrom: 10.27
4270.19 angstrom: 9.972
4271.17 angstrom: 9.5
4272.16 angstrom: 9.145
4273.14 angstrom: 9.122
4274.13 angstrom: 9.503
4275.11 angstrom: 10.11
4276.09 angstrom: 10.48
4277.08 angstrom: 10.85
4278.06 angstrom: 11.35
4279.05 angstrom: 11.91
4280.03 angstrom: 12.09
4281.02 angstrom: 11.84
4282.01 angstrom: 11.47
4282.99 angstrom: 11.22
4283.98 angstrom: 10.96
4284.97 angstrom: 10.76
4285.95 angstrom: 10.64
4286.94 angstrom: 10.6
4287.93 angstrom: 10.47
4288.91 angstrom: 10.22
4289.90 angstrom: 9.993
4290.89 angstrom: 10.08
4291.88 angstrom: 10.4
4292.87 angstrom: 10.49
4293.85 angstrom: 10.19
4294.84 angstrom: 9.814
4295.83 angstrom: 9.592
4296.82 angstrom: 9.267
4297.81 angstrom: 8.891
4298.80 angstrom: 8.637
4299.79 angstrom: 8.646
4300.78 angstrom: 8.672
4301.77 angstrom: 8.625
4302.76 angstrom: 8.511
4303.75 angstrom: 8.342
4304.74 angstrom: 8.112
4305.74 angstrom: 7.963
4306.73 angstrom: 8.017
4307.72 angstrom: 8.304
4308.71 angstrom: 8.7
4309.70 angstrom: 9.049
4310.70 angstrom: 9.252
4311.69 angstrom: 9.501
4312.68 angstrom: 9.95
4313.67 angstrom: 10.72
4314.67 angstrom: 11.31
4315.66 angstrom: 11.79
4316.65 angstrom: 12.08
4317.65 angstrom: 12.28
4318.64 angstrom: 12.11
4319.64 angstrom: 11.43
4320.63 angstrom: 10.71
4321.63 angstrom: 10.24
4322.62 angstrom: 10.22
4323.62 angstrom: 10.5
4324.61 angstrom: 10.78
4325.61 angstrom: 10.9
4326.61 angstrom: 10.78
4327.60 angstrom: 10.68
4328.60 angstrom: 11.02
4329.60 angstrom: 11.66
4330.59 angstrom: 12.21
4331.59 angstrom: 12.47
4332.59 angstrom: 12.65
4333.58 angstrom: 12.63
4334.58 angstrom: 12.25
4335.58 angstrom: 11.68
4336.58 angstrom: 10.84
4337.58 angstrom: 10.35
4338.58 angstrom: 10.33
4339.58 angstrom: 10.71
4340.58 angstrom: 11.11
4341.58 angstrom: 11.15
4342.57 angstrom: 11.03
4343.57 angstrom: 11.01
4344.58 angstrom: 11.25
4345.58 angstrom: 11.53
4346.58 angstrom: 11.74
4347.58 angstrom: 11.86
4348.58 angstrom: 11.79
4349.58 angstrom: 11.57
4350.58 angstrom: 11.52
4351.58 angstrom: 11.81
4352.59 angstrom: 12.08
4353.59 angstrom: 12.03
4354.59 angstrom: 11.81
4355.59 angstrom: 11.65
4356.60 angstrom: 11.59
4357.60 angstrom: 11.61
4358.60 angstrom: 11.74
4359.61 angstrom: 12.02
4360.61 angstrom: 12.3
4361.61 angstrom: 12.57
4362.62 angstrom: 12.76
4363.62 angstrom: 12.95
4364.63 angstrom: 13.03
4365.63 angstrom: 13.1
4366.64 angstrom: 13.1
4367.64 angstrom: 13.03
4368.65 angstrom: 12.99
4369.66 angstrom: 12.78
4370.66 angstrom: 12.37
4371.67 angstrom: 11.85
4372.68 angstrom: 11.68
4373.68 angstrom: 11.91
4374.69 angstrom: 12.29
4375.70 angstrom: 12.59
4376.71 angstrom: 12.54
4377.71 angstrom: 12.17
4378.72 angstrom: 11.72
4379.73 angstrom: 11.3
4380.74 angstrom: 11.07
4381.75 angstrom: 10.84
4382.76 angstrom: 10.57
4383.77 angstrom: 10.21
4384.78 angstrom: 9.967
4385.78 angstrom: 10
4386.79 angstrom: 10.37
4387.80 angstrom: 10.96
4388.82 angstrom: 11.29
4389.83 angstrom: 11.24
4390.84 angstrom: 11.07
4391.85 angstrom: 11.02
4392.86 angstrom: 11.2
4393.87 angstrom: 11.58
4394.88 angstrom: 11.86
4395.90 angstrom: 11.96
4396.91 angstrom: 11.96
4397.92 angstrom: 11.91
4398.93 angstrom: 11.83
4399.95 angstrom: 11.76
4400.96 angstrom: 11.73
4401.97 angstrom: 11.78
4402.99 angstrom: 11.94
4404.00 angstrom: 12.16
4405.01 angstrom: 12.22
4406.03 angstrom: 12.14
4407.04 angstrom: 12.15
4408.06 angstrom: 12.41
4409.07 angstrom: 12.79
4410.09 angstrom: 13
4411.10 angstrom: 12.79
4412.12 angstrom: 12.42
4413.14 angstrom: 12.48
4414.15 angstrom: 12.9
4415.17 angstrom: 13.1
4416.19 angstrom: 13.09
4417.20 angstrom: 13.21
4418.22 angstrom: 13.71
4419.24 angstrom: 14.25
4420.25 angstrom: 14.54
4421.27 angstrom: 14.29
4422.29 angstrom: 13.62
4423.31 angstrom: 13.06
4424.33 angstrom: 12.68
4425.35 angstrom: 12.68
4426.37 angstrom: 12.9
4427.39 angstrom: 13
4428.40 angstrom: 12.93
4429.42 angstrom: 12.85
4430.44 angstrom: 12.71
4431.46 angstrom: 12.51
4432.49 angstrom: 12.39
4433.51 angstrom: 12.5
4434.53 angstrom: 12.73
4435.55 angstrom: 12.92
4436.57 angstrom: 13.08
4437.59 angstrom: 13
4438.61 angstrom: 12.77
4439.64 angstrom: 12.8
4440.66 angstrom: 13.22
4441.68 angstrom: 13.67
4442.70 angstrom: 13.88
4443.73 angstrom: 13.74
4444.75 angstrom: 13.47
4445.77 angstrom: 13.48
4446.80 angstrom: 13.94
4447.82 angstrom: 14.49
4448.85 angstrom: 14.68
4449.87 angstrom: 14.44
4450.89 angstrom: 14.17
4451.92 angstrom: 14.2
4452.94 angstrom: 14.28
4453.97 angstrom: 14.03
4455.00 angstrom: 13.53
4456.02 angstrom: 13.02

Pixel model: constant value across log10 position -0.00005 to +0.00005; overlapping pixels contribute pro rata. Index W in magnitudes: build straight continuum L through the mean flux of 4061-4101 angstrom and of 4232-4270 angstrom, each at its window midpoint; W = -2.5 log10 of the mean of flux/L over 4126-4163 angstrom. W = 0.08 mag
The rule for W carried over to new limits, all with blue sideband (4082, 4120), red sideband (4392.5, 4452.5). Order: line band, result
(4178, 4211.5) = 0.07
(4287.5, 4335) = 0.17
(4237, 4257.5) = 0.07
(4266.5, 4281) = 0.11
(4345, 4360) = 0.05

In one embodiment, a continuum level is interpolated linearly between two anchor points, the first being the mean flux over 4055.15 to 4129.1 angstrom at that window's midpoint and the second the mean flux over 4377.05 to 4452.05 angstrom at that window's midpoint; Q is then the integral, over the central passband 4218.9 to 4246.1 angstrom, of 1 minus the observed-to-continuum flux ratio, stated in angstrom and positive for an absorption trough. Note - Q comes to 0.9 angstrom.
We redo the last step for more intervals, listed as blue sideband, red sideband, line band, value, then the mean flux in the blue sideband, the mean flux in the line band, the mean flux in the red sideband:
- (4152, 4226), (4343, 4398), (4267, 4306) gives 3.92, 10.4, 10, 11.8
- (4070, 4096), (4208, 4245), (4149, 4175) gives 0.96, 10.2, 10.2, 10.9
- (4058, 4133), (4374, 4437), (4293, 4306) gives 2.87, 10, 8.93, 12.2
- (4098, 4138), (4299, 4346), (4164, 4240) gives -2.01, 10.1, 10.5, 10.5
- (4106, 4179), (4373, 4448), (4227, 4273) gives 0.96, 9.98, 10.7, 12.4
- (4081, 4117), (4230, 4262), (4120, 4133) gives -0.26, 10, 10.4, 10.9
